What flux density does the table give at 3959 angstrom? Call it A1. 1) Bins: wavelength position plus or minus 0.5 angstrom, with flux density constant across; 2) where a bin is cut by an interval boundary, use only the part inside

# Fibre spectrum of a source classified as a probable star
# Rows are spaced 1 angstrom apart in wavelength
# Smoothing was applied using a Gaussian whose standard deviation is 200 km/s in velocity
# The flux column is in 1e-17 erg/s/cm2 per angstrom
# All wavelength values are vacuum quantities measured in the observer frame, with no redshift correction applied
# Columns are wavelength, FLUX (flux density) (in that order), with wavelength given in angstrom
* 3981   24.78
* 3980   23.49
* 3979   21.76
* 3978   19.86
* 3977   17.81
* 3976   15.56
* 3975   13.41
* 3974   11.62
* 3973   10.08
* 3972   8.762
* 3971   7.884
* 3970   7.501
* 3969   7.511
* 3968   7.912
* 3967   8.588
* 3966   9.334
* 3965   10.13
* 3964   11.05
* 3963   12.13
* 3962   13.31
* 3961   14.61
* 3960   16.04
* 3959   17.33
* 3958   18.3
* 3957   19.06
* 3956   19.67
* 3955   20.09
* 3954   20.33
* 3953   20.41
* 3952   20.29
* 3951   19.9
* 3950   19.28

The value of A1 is 17.33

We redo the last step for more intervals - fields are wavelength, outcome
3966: 9.334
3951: 19.9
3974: 11.62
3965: 10.13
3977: 17.81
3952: 20.29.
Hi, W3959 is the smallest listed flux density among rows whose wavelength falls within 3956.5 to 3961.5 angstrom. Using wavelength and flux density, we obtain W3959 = 14.61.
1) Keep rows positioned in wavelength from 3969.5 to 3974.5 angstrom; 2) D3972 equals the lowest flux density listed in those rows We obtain 7.501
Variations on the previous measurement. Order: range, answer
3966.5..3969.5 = 7.511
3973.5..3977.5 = 11.62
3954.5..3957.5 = 19.06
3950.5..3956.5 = 19.67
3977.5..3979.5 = 19.86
